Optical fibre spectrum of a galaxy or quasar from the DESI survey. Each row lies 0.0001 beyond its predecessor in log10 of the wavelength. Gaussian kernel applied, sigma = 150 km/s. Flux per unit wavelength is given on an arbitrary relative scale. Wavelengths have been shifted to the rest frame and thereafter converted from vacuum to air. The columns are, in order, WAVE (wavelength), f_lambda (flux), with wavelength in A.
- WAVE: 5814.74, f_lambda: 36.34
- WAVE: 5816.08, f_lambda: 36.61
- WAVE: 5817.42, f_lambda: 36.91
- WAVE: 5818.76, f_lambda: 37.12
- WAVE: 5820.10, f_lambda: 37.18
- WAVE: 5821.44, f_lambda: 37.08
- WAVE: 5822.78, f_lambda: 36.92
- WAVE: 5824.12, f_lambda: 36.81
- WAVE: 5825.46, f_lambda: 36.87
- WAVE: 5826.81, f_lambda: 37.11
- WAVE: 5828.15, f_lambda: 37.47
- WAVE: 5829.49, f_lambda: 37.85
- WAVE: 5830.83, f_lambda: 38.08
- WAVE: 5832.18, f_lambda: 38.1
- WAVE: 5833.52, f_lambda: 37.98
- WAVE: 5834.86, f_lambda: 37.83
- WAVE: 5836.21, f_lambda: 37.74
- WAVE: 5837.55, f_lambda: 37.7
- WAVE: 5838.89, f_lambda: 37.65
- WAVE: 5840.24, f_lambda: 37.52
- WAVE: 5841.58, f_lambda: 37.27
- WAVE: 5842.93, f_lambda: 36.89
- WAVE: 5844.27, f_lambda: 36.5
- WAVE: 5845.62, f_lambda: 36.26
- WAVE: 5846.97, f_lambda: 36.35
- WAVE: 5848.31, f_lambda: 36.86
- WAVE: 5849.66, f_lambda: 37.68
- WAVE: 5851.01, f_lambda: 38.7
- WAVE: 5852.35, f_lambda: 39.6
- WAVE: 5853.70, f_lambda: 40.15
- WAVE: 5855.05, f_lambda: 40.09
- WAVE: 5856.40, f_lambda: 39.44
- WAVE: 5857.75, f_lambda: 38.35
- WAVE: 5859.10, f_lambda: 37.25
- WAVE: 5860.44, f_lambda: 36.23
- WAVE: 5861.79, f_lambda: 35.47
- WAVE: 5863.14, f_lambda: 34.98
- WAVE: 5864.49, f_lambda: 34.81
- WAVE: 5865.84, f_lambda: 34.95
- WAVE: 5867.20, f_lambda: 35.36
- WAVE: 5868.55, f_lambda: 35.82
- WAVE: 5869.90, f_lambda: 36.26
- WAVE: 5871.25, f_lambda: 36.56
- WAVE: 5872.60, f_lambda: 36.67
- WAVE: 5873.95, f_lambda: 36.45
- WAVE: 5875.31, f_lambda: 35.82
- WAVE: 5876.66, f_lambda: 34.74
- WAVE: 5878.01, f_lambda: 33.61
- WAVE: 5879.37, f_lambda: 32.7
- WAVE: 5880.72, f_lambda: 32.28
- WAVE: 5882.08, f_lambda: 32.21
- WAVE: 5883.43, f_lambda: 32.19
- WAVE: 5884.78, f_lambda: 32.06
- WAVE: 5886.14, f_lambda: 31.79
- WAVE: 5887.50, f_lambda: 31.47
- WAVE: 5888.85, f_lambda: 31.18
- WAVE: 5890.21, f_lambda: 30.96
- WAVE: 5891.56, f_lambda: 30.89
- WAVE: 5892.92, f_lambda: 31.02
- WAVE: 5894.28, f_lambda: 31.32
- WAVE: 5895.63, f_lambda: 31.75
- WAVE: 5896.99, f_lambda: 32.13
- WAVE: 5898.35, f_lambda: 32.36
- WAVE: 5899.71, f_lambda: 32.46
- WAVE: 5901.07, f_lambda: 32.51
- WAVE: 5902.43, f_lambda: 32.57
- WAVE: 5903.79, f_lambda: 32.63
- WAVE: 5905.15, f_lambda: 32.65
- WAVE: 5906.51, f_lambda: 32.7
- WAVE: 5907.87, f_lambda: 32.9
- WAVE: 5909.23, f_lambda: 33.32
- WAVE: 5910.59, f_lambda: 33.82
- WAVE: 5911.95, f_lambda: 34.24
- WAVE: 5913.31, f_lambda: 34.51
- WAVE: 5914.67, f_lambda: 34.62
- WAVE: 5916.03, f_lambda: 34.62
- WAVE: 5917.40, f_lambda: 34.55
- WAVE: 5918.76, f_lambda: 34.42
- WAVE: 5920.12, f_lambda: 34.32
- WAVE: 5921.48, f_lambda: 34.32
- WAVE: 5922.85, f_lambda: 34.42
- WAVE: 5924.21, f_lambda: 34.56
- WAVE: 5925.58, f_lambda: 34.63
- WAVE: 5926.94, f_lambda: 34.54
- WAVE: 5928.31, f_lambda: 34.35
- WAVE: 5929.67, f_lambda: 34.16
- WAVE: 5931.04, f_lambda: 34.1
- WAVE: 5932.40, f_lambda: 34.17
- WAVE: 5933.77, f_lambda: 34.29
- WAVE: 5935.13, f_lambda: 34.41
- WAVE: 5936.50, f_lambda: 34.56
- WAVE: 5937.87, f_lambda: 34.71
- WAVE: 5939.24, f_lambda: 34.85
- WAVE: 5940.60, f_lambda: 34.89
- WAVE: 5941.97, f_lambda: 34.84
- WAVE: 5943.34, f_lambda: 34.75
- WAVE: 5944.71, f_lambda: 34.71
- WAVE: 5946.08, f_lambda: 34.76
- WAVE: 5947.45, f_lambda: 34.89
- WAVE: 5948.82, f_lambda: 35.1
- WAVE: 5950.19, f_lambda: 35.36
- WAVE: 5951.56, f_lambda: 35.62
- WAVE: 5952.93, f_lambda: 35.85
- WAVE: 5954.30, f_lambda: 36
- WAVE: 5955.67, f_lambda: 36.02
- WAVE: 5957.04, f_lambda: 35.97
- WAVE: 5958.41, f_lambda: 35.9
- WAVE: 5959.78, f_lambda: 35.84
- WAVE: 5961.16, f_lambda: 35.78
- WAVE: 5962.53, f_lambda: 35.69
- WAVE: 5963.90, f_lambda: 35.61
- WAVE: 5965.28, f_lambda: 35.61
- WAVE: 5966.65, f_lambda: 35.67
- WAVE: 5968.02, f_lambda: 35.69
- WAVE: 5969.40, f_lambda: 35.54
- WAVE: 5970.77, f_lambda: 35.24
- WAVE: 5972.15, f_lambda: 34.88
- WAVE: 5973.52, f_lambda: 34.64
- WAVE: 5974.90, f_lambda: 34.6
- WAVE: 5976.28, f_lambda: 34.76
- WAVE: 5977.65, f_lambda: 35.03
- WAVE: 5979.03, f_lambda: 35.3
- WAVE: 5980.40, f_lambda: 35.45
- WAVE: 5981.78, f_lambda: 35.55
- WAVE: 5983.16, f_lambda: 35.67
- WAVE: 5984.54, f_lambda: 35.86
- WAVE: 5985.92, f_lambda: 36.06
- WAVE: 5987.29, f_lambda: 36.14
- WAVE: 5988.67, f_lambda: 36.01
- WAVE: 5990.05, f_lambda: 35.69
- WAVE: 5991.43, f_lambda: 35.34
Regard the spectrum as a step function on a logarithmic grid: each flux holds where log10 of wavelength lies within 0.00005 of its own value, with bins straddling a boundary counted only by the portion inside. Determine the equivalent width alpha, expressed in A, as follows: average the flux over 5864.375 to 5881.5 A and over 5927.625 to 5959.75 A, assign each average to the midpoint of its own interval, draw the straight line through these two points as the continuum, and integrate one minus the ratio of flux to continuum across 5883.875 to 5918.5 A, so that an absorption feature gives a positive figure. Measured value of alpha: 2.38 A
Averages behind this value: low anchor 35.1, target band 32.6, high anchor 35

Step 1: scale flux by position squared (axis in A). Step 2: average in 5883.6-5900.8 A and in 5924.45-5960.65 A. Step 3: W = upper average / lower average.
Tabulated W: 1.12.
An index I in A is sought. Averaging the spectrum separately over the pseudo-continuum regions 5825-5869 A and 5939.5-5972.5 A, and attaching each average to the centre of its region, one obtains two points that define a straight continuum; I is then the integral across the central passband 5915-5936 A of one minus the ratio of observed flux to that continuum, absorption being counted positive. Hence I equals 0.9 A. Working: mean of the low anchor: 37.3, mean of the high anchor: 35.4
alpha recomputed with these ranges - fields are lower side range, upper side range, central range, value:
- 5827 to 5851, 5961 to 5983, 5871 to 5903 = 3.4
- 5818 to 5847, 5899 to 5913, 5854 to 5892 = 0.3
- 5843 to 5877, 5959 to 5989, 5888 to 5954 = 4.3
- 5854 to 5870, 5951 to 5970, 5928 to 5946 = 0.7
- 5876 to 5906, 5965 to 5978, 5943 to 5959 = -0.5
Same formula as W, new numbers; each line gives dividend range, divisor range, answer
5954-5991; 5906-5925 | 1.06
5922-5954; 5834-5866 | 0.96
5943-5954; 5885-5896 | 1.15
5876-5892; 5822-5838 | 0.87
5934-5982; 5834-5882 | 1.00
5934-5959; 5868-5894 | 1.08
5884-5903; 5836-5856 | 0.85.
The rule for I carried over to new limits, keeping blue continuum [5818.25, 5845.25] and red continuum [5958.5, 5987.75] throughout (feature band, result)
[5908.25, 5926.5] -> 0.96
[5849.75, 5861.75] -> -0.47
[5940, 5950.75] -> 0.28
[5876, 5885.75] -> 1.04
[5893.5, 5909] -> 1.72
